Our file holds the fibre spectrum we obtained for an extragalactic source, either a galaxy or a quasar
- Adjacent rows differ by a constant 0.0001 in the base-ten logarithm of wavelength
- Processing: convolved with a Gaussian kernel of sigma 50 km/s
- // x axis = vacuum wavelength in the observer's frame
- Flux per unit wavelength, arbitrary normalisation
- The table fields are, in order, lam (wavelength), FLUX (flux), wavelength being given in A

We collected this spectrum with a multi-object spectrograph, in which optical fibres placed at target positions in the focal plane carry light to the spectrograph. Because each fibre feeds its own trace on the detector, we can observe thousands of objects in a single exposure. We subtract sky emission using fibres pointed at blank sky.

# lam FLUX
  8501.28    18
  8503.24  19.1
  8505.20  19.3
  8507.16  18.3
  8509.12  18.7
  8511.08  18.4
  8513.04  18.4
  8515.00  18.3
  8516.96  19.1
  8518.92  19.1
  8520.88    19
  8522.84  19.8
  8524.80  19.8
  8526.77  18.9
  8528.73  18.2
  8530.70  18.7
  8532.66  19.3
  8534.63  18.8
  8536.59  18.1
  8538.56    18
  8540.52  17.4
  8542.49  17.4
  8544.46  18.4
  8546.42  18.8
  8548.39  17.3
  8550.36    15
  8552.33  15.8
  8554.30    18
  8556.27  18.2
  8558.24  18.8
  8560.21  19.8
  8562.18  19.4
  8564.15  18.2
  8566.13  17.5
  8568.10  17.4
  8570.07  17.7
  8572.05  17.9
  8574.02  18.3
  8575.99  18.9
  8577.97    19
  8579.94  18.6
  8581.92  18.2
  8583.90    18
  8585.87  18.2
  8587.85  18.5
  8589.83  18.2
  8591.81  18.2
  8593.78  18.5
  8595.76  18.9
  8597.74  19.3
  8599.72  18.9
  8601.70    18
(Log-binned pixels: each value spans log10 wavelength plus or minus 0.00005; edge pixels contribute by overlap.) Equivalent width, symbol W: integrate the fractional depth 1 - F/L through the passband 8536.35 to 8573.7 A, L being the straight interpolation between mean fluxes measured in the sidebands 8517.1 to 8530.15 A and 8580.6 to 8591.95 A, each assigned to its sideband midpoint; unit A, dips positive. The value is 1.6 A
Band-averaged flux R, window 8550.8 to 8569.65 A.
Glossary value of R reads 18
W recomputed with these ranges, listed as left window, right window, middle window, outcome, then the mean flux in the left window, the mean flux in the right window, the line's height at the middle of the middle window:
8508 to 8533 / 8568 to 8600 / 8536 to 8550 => 0.7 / 18.9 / 18.4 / 18.7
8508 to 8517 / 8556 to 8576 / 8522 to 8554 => 0.6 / 18.5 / 18.4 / 18.4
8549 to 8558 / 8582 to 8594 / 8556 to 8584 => -1.4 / 16.9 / 18.3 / 17.6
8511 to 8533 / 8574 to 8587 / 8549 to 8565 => 0.7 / 18.9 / 18.5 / 18.7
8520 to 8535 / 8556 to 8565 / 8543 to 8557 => 1.2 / 19.1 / 19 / 19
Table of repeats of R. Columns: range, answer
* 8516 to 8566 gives 18.4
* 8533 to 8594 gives 18.1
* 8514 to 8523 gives 19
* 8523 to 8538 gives 18.9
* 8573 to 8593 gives 18.4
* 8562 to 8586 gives 18.2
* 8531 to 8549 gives 18.2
